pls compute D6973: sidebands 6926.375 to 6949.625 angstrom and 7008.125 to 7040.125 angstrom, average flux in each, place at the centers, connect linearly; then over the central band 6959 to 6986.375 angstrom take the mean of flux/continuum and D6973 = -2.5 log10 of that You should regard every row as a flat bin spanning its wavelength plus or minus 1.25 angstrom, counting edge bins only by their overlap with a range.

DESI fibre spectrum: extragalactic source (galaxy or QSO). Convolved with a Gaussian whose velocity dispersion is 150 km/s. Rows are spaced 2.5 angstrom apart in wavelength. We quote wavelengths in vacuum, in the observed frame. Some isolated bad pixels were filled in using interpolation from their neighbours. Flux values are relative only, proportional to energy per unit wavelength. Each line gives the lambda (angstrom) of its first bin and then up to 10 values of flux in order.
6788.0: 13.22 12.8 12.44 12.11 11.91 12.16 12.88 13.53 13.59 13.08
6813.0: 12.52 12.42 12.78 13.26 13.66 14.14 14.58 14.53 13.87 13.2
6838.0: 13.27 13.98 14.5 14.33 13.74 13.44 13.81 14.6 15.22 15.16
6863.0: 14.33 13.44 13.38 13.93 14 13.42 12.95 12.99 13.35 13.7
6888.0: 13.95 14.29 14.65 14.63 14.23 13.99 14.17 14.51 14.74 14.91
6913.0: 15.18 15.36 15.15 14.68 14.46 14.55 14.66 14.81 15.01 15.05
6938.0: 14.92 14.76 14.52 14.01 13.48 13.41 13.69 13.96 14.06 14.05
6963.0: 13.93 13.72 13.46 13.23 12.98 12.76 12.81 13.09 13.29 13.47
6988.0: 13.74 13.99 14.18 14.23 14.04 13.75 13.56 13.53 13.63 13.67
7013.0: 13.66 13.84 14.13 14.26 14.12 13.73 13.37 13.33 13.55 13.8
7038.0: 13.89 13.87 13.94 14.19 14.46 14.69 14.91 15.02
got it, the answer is 0.07 mag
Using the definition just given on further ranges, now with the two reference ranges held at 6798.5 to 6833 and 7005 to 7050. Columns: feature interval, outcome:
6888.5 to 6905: -0.063 mag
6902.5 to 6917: -0.100 mag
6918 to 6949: -0.077 mag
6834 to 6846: -0.036 mag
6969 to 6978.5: 0.061 mag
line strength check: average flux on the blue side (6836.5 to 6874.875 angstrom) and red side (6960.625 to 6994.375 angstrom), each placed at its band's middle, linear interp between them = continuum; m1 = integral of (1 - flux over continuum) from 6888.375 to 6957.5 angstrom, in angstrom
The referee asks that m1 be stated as -3.9 angstrom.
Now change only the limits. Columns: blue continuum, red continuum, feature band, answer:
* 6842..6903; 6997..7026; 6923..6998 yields -0.2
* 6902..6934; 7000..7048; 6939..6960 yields 0.7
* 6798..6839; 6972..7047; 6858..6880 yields -0.8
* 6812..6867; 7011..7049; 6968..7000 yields 0.9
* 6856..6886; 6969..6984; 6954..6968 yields -0.8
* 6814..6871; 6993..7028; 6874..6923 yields -1.4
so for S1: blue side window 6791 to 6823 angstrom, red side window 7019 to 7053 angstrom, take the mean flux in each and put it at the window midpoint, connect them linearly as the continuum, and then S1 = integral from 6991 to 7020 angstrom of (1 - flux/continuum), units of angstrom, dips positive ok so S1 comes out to -0.08 angstrom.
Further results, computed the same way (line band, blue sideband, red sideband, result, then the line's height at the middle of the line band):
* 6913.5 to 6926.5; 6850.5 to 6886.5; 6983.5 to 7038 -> -1.0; 13.8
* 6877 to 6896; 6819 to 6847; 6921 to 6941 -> 0.8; 14.4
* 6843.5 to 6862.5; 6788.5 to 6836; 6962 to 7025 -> -1.6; 13.2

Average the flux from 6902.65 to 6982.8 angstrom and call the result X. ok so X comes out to 14.2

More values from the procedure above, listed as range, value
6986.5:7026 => 13.9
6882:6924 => 14.5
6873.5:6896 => 13.7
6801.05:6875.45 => 13.7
